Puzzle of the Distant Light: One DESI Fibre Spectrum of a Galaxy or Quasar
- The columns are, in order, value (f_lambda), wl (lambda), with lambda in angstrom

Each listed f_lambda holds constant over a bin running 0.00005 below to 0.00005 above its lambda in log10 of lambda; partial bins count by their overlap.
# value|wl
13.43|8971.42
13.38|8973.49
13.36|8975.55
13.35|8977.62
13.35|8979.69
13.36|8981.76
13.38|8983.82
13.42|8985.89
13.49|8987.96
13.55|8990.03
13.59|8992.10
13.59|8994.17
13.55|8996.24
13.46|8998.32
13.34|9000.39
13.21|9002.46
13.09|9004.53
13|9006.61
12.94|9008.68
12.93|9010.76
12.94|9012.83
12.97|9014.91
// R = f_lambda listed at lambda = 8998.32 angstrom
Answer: 13.46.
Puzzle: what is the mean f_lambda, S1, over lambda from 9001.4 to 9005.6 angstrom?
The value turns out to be 13.1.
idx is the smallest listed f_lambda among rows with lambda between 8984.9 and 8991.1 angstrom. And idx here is 13.42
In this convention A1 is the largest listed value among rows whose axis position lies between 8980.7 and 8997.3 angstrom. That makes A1 13.59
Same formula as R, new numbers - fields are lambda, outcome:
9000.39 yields 13.34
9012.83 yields 12.94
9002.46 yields 13.21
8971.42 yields 13.43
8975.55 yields 13.36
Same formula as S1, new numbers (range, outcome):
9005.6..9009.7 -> 13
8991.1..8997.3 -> 13.6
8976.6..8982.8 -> 13.4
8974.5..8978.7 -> 13.4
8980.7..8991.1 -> 13.4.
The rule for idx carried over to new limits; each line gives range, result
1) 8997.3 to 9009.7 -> 12.94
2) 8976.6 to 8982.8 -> 13.35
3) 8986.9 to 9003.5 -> 13.21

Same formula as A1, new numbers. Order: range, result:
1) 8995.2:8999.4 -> 13.55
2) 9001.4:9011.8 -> 13.21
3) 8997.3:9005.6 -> 13.46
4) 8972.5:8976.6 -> 13.38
